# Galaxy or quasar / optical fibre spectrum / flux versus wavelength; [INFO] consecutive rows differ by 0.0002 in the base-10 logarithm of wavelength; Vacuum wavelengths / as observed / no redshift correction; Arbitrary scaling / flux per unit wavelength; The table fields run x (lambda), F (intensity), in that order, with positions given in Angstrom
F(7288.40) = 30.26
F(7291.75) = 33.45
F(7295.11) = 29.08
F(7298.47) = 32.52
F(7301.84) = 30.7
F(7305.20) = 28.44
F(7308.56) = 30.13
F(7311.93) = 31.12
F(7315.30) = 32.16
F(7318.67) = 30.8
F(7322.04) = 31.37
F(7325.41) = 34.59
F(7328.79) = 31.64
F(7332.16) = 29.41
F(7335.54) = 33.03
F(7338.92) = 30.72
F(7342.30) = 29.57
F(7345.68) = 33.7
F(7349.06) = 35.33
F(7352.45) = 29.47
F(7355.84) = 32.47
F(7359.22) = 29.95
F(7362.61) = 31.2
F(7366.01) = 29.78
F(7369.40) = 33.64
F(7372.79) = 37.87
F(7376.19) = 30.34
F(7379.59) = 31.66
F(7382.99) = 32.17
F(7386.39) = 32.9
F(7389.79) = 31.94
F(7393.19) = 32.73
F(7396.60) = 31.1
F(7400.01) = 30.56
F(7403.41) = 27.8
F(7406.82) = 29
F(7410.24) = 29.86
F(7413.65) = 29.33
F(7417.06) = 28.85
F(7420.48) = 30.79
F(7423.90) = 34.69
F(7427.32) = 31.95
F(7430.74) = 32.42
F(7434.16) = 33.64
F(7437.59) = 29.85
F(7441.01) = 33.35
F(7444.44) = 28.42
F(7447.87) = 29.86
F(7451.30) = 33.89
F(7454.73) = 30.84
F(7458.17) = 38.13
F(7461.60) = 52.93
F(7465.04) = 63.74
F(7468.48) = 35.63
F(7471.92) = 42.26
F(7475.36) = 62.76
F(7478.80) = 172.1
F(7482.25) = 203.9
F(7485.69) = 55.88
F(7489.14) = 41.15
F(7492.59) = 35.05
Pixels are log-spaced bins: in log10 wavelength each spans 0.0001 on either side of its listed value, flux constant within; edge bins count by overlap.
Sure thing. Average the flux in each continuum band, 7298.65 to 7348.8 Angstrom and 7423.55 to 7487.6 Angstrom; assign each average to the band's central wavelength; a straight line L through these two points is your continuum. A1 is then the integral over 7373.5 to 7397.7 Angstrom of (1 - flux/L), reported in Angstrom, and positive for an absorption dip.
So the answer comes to 6.00 Angstrom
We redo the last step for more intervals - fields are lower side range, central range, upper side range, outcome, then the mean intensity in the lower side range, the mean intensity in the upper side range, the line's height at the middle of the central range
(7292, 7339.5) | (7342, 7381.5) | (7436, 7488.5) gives 8.0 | 31.2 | 60.6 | 40.4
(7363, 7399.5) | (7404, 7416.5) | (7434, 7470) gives 1.9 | 32.3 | 37.5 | 34.4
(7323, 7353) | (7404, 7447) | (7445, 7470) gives 8.0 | 32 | 40.2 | 38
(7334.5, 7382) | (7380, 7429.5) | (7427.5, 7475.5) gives 5.7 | 32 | 38.1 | 35.1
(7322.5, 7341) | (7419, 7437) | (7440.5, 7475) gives 2.6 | 31.8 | 40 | 38.1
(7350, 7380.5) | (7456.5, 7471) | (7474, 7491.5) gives 7.2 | 31.9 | 105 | 93.6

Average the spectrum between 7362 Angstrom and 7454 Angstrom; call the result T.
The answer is 31.5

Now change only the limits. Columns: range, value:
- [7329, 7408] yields 31.6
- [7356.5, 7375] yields 32.4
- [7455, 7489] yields 76.9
